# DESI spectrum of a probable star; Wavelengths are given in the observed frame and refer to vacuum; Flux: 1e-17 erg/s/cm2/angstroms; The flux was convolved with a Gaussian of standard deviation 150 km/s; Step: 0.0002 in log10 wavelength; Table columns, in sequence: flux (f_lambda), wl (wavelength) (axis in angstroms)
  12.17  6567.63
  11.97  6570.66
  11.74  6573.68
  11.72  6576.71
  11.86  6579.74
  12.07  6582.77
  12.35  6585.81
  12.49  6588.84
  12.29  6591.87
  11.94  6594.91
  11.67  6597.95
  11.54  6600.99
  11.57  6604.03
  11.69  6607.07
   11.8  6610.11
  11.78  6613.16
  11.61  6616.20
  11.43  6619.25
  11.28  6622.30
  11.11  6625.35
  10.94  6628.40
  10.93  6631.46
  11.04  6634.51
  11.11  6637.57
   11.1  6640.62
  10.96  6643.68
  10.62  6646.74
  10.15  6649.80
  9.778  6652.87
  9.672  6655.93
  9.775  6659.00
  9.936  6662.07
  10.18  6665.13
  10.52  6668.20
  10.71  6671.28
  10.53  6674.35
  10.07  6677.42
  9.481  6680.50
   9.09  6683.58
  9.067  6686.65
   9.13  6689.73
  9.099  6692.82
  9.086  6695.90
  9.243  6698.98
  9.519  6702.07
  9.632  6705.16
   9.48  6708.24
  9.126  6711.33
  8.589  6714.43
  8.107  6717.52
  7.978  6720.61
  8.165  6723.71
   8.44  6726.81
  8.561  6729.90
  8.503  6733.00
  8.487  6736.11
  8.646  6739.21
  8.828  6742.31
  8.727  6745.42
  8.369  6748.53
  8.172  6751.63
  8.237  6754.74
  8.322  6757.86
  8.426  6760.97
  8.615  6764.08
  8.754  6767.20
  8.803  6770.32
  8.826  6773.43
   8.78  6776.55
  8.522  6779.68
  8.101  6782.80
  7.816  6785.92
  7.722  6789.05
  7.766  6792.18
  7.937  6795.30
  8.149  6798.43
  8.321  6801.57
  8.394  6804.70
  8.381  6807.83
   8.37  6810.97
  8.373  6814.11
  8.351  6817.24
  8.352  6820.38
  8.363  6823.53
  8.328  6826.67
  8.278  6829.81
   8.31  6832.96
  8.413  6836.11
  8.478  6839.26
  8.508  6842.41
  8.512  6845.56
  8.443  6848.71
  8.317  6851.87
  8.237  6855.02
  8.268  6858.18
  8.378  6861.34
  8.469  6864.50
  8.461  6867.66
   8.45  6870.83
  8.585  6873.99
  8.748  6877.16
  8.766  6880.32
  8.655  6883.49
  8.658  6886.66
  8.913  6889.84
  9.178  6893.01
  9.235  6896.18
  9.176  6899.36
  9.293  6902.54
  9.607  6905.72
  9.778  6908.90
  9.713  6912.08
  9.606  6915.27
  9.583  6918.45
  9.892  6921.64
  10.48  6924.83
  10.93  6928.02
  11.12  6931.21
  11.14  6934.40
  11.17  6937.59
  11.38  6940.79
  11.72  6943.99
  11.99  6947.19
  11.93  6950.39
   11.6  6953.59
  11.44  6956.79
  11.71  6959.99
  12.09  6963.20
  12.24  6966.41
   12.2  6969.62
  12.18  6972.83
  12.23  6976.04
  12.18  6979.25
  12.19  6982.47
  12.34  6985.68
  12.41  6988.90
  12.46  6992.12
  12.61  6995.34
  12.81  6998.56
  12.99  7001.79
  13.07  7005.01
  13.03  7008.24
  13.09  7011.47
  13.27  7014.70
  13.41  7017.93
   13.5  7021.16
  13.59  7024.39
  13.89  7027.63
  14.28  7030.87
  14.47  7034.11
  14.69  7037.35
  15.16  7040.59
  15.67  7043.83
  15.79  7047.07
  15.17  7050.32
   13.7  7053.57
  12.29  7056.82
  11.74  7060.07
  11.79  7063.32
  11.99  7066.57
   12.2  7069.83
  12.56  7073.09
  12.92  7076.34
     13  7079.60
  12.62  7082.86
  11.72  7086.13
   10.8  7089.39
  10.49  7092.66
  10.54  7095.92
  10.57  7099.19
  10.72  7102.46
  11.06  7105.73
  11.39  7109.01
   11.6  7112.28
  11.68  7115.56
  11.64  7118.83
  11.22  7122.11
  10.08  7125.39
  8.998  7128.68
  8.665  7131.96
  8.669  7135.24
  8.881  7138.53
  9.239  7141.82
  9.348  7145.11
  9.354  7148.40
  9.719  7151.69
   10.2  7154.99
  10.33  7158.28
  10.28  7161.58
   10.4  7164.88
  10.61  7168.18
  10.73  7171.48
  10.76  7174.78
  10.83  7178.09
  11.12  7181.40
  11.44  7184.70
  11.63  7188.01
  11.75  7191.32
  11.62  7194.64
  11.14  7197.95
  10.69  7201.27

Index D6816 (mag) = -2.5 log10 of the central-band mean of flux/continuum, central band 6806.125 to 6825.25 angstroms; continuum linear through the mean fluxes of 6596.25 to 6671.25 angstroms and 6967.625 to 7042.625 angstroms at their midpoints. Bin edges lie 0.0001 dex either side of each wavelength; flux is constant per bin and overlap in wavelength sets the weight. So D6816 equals 0.39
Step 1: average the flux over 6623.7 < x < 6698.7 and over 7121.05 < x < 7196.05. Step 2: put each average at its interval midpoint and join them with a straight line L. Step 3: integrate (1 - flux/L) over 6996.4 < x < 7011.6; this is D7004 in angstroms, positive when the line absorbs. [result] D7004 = -4.10 angstroms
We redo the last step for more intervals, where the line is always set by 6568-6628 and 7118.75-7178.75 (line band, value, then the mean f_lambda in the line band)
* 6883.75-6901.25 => 2.9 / 9.01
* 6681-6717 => 7.2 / 9.17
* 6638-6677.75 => 4.3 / 10.3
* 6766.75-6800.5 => 8.7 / 8.27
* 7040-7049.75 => -5.0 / 15.5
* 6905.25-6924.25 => 1.7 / 9.74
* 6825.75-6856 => 7.1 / 8.39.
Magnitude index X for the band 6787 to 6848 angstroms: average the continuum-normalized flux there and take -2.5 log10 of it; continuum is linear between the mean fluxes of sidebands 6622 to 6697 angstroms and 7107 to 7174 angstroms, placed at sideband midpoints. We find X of 0.23 mag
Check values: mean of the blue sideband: 10.2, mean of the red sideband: 10.2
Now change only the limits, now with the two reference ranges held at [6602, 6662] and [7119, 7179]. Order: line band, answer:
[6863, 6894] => 0.203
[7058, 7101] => -0.169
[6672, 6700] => 0.147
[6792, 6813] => 0.277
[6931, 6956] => -0.118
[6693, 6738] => 0.222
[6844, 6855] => 0.244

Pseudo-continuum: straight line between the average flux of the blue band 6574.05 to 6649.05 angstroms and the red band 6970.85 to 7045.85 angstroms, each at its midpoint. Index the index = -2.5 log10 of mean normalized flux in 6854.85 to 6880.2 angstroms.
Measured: 0.44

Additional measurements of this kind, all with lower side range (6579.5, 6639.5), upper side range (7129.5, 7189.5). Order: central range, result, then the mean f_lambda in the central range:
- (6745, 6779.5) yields 0.29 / 8.54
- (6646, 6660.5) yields 0.16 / 9.96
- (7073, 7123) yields -0.12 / 11.5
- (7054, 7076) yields -0.18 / 12.2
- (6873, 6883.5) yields 0.24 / 8.7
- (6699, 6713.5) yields 0.21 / 9.38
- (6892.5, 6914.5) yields 0.15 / 9.44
